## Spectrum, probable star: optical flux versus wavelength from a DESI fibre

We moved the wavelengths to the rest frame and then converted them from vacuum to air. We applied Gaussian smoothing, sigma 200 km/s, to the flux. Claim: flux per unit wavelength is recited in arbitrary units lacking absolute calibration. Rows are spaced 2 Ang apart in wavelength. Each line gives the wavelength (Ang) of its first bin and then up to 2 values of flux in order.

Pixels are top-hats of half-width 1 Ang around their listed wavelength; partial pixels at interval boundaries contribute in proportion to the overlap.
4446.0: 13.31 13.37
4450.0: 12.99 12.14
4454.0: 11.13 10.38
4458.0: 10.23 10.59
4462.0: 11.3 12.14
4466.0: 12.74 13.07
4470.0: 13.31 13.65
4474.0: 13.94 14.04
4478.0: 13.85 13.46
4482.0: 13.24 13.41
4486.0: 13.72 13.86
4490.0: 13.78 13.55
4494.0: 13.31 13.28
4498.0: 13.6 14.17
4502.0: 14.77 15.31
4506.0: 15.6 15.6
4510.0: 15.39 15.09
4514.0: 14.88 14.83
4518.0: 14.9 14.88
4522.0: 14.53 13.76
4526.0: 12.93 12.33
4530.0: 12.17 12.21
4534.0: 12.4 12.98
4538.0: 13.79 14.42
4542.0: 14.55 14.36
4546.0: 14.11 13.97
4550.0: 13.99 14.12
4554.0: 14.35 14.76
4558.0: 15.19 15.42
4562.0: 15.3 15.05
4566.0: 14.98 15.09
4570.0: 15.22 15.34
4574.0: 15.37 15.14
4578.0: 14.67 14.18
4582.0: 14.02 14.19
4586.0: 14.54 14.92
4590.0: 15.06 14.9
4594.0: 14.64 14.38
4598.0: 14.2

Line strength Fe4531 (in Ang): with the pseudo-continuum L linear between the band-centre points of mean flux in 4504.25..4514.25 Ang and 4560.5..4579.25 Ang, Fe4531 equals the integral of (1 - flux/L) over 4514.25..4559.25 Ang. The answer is 3.9 Ang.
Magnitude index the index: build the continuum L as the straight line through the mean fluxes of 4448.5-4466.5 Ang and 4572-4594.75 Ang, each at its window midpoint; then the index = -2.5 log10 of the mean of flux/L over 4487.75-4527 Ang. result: -0.13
